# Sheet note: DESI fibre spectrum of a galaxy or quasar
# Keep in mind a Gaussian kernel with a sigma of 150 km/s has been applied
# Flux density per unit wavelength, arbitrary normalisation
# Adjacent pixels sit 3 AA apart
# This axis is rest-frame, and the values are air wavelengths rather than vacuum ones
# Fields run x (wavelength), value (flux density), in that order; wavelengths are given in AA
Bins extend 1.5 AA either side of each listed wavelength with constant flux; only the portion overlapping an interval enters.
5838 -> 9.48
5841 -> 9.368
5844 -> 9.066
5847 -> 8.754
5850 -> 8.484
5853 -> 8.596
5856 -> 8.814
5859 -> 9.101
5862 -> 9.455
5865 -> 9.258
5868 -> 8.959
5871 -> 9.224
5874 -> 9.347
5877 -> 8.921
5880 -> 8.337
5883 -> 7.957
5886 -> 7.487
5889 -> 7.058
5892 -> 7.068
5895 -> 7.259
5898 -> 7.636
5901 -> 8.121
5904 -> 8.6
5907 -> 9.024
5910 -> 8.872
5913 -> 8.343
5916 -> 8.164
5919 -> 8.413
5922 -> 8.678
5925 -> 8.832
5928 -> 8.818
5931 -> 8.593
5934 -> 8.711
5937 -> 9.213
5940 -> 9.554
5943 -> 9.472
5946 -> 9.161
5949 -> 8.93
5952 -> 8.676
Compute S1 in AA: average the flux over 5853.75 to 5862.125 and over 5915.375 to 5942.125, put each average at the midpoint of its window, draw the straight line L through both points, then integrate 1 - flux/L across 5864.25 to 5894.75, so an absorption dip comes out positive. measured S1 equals 2.3 AA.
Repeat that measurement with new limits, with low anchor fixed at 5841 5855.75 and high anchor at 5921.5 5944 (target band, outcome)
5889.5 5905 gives 2.16 AA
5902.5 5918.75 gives 0.64 AA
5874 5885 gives 0.47 AA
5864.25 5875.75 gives -0.44 AA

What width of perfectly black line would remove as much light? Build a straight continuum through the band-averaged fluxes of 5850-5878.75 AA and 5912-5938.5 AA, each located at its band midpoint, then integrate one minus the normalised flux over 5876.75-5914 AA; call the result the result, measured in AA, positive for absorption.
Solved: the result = 3.4 AA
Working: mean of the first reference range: 9.04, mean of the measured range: 8.02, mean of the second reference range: 8.65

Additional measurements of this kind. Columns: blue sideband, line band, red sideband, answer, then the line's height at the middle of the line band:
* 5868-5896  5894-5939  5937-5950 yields 1.4 AA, 8.78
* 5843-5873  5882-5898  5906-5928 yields 2.6 AA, 8.78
